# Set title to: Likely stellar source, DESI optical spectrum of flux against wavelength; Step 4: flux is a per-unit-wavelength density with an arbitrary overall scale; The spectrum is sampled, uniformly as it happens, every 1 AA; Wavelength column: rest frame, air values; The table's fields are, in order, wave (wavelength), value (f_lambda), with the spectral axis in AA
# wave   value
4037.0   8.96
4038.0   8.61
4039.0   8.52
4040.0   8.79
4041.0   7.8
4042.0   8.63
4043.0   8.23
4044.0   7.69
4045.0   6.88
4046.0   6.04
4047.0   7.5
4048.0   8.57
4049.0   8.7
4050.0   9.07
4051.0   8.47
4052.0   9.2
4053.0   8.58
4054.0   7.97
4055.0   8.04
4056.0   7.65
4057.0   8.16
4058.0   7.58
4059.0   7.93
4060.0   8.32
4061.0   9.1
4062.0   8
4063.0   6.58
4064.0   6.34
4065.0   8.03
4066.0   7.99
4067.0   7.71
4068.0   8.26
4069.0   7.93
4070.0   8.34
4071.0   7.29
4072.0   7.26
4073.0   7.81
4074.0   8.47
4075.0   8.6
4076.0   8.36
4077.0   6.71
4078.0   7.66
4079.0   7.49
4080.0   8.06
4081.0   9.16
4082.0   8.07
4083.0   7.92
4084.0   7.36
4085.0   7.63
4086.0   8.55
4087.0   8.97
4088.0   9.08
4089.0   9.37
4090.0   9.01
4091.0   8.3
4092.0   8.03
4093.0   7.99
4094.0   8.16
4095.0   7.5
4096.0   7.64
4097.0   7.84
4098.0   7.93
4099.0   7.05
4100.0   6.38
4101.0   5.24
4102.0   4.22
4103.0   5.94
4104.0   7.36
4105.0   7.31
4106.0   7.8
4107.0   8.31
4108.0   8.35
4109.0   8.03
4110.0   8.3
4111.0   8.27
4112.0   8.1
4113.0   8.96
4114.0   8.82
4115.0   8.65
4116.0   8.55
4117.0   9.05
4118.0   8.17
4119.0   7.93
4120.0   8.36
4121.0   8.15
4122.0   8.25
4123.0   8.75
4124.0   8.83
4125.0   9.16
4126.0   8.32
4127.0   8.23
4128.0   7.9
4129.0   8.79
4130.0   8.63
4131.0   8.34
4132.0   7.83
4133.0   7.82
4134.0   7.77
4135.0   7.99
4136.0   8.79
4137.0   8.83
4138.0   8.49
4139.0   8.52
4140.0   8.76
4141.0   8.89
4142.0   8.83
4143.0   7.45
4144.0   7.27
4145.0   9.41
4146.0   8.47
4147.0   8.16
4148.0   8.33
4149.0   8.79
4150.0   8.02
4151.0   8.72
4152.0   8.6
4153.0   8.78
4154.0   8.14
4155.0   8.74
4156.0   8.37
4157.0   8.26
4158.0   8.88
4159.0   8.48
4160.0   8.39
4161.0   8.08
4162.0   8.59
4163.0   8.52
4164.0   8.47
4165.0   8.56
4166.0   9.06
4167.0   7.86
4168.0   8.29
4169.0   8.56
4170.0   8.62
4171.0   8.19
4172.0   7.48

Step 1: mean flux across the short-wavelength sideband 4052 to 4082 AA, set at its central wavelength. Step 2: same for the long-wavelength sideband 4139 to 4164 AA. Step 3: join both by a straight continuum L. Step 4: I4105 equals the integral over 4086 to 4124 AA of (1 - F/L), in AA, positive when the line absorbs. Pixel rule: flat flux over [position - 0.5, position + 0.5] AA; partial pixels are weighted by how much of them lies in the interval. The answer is 0.9 AA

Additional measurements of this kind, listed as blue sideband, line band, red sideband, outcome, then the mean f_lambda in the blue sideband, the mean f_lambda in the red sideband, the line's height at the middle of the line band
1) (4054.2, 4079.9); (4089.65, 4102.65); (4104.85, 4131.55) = 1.4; 7.83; 8.39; 8.15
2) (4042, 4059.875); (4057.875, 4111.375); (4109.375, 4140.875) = 2.7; 8.04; 8.43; 8.22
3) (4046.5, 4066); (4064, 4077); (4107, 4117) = 0.5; 8.09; 8.47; 8.19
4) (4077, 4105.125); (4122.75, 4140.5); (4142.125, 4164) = -0.6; 7.67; 8.41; 8.16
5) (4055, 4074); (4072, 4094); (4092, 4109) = -2.0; 7.82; 7.24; 7.52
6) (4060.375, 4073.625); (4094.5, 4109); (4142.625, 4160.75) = 1.7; 7.75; 8.41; 8.02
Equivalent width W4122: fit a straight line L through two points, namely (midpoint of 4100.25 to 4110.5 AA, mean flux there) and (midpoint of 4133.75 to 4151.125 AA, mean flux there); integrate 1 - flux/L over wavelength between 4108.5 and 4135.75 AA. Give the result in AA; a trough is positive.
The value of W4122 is -2.5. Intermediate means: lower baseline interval 7.07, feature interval 8.37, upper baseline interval 8.42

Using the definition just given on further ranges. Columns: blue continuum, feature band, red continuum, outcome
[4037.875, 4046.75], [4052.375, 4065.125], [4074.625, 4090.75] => 0.2 AA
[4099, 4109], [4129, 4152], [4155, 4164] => -1.4 AA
